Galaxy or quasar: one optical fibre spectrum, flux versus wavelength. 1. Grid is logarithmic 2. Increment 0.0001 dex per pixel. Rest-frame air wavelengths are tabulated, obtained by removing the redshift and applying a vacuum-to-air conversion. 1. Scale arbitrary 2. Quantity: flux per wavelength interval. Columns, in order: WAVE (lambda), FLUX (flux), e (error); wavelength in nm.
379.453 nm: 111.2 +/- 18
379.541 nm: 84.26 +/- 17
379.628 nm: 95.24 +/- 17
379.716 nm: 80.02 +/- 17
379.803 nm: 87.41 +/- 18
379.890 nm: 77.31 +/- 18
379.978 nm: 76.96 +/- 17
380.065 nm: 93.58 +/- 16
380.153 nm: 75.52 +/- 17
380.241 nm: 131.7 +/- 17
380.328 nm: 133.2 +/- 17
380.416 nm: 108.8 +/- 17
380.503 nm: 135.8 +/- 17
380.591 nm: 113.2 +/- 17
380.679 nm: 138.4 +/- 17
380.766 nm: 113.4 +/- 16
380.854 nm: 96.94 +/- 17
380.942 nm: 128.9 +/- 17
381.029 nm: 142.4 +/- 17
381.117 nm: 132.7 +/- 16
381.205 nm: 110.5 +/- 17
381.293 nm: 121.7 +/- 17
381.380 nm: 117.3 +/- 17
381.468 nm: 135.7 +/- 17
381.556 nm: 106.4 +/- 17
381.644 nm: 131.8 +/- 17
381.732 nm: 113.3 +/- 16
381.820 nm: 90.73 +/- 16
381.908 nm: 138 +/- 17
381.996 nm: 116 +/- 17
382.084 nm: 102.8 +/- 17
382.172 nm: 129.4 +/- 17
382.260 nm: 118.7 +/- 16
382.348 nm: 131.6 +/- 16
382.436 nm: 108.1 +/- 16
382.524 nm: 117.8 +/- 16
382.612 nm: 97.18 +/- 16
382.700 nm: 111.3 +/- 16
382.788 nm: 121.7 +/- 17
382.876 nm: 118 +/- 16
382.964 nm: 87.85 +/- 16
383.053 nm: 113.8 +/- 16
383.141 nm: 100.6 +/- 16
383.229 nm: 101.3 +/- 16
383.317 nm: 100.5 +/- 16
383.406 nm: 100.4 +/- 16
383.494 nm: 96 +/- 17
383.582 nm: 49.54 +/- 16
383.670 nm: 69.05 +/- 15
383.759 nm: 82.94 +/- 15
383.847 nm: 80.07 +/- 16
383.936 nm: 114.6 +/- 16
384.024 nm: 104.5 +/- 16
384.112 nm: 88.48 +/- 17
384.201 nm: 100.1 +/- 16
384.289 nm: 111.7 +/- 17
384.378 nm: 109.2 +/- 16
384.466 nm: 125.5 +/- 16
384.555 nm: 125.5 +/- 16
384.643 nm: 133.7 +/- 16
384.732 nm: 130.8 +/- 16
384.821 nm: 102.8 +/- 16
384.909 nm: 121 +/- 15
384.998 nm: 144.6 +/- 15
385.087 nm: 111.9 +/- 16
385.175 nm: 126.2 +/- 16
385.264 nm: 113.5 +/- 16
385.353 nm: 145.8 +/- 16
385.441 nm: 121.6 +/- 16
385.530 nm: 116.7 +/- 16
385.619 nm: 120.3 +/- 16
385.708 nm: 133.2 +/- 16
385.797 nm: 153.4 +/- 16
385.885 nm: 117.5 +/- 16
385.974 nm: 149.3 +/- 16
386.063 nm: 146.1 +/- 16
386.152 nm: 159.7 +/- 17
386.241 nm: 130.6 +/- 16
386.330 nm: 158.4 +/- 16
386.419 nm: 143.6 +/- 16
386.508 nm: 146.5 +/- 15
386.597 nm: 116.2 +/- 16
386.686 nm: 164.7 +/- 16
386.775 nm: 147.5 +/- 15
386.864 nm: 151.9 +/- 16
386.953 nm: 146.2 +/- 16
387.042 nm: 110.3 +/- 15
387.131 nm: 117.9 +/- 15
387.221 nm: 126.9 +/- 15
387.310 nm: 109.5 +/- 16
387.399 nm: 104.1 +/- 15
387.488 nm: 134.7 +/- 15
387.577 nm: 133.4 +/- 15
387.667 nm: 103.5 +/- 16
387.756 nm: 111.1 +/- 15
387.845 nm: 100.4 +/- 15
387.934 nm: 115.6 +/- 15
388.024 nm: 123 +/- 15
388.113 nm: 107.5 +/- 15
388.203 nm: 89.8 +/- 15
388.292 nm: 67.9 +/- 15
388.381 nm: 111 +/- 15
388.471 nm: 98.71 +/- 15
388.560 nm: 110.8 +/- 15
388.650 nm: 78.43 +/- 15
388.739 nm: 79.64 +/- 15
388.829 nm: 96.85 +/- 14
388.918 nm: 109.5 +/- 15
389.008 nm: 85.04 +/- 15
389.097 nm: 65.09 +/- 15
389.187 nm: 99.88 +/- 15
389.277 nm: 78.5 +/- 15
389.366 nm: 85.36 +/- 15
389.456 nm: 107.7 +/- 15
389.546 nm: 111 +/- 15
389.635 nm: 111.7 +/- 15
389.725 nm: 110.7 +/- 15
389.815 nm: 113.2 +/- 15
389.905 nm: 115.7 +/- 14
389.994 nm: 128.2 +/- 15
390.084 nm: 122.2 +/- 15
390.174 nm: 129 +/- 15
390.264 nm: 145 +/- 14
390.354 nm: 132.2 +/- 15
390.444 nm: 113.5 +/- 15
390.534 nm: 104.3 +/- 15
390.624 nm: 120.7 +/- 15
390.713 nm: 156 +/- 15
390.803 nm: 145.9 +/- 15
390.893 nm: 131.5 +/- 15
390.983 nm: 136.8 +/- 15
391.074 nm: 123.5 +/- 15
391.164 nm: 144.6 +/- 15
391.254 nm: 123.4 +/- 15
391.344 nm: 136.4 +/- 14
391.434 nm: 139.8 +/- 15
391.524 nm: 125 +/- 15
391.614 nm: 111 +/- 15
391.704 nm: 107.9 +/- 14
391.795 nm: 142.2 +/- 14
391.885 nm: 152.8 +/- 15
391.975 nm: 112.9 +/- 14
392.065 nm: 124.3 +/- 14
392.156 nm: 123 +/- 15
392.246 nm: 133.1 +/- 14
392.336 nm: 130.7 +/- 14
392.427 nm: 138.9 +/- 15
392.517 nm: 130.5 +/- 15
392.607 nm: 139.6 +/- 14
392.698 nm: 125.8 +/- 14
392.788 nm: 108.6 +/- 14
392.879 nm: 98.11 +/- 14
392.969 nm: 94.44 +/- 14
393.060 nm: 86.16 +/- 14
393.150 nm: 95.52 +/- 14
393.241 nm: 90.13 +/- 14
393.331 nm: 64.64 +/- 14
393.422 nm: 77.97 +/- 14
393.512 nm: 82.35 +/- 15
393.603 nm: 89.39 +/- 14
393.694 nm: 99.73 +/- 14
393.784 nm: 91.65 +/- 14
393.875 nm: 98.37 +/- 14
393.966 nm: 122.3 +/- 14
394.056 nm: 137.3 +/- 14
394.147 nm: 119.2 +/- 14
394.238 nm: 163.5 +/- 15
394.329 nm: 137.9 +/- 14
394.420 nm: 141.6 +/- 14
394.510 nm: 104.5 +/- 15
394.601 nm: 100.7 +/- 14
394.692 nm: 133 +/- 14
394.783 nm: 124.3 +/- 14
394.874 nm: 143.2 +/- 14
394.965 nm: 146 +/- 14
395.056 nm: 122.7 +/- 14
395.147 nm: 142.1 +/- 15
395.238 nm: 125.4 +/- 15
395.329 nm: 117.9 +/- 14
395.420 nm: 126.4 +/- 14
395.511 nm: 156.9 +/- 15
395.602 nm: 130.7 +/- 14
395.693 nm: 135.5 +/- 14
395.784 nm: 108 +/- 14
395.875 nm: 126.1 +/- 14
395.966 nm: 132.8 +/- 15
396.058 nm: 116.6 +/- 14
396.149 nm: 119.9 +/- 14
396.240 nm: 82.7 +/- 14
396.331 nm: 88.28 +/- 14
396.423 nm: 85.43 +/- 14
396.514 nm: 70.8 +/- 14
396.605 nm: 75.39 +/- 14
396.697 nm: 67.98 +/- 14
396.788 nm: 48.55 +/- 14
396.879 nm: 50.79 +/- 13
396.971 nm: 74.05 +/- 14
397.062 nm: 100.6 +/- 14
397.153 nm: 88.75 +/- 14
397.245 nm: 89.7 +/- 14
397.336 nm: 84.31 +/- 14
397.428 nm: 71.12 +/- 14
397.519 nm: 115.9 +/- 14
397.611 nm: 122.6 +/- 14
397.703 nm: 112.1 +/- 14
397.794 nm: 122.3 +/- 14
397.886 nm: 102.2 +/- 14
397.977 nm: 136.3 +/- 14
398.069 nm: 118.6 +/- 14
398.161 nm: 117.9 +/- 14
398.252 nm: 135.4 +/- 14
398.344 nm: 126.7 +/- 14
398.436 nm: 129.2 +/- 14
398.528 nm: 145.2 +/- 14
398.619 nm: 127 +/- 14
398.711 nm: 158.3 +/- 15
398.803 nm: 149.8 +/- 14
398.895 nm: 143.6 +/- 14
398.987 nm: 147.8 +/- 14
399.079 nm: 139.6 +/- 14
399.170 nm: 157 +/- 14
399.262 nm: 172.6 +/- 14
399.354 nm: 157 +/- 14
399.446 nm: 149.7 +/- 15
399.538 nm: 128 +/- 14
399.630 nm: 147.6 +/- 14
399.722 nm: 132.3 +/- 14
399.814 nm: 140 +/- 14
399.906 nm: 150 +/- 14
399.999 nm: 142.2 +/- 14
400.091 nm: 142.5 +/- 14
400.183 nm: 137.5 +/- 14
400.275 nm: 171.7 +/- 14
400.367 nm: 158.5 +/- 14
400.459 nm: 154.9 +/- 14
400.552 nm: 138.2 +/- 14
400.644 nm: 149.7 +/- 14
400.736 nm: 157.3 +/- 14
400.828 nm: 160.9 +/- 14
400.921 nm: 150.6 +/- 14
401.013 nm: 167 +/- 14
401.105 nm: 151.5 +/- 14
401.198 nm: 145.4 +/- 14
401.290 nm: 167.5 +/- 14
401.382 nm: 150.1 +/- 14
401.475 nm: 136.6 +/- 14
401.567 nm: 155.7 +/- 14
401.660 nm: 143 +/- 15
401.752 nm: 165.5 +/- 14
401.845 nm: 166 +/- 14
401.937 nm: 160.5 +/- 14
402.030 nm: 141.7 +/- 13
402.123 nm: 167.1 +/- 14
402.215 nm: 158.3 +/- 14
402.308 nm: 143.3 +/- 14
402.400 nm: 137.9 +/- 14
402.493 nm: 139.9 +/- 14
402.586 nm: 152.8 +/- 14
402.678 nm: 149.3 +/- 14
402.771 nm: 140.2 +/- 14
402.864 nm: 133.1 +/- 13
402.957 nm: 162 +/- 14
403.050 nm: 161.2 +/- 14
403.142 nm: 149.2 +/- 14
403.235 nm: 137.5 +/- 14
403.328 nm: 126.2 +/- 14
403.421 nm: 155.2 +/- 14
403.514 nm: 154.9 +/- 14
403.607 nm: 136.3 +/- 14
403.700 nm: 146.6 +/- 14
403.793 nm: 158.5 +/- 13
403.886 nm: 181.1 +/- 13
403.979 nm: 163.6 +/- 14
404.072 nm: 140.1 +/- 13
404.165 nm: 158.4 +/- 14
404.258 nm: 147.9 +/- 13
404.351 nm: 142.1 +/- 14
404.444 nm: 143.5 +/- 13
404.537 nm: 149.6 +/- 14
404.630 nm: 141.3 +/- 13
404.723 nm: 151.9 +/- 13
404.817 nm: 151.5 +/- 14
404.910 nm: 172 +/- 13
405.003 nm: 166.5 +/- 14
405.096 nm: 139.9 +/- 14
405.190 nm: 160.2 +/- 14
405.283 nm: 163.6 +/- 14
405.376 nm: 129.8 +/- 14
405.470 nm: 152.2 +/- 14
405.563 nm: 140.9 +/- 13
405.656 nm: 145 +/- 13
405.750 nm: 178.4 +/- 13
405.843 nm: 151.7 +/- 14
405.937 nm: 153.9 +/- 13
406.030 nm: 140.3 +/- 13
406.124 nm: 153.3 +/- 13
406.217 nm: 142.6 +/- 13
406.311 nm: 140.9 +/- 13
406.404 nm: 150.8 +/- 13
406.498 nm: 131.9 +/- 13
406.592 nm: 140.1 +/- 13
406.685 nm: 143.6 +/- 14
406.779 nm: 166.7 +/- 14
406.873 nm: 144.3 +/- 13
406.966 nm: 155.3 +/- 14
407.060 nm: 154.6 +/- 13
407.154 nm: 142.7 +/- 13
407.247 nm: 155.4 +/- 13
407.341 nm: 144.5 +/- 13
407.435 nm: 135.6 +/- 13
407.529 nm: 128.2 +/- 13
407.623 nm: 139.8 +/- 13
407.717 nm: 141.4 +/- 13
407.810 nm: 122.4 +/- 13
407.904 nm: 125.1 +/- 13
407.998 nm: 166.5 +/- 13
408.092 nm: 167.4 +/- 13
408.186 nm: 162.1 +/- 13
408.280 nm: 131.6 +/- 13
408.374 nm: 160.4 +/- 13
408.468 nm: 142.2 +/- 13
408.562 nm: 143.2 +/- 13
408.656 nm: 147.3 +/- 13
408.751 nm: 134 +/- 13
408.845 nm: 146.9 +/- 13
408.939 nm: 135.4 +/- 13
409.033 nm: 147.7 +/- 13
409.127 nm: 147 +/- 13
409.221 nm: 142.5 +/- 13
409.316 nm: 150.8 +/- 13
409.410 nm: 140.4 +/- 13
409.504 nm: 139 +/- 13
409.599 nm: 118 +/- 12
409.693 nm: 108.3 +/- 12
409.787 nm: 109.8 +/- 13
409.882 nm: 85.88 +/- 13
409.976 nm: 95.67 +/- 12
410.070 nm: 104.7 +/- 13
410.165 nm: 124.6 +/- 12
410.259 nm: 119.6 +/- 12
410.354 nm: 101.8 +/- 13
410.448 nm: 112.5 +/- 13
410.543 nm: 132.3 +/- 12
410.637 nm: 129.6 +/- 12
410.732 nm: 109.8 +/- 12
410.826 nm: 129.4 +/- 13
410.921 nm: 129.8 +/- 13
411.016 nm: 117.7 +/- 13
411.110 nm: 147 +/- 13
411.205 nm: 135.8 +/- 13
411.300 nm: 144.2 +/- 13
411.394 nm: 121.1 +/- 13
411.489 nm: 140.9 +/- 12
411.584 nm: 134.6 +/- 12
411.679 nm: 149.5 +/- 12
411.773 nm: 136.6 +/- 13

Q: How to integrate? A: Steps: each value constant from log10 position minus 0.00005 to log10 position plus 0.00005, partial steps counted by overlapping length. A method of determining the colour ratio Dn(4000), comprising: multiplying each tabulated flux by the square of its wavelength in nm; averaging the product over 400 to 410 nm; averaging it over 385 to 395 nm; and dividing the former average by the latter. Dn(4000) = 1.3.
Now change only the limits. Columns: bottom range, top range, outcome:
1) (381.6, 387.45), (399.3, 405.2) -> 1.39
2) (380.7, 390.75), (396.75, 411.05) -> 1.33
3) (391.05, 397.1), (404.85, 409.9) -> 1.36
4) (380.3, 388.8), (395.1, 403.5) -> 1.22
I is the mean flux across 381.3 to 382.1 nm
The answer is 118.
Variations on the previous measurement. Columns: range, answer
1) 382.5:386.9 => 119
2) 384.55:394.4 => 119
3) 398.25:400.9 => 147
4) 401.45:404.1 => 151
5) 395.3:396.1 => 128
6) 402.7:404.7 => 149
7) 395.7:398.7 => 104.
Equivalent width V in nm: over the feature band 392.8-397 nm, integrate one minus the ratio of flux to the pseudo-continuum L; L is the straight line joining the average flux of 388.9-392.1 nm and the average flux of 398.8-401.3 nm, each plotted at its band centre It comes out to 0.81 nm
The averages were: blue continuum 120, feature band 108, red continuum 150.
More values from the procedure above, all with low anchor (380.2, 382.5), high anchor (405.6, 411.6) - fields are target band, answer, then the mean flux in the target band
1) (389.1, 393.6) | 0.36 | 117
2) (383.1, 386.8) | 0.12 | 119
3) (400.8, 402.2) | -0.23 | 155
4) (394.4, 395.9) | 0.01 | 128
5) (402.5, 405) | -0.30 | 150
